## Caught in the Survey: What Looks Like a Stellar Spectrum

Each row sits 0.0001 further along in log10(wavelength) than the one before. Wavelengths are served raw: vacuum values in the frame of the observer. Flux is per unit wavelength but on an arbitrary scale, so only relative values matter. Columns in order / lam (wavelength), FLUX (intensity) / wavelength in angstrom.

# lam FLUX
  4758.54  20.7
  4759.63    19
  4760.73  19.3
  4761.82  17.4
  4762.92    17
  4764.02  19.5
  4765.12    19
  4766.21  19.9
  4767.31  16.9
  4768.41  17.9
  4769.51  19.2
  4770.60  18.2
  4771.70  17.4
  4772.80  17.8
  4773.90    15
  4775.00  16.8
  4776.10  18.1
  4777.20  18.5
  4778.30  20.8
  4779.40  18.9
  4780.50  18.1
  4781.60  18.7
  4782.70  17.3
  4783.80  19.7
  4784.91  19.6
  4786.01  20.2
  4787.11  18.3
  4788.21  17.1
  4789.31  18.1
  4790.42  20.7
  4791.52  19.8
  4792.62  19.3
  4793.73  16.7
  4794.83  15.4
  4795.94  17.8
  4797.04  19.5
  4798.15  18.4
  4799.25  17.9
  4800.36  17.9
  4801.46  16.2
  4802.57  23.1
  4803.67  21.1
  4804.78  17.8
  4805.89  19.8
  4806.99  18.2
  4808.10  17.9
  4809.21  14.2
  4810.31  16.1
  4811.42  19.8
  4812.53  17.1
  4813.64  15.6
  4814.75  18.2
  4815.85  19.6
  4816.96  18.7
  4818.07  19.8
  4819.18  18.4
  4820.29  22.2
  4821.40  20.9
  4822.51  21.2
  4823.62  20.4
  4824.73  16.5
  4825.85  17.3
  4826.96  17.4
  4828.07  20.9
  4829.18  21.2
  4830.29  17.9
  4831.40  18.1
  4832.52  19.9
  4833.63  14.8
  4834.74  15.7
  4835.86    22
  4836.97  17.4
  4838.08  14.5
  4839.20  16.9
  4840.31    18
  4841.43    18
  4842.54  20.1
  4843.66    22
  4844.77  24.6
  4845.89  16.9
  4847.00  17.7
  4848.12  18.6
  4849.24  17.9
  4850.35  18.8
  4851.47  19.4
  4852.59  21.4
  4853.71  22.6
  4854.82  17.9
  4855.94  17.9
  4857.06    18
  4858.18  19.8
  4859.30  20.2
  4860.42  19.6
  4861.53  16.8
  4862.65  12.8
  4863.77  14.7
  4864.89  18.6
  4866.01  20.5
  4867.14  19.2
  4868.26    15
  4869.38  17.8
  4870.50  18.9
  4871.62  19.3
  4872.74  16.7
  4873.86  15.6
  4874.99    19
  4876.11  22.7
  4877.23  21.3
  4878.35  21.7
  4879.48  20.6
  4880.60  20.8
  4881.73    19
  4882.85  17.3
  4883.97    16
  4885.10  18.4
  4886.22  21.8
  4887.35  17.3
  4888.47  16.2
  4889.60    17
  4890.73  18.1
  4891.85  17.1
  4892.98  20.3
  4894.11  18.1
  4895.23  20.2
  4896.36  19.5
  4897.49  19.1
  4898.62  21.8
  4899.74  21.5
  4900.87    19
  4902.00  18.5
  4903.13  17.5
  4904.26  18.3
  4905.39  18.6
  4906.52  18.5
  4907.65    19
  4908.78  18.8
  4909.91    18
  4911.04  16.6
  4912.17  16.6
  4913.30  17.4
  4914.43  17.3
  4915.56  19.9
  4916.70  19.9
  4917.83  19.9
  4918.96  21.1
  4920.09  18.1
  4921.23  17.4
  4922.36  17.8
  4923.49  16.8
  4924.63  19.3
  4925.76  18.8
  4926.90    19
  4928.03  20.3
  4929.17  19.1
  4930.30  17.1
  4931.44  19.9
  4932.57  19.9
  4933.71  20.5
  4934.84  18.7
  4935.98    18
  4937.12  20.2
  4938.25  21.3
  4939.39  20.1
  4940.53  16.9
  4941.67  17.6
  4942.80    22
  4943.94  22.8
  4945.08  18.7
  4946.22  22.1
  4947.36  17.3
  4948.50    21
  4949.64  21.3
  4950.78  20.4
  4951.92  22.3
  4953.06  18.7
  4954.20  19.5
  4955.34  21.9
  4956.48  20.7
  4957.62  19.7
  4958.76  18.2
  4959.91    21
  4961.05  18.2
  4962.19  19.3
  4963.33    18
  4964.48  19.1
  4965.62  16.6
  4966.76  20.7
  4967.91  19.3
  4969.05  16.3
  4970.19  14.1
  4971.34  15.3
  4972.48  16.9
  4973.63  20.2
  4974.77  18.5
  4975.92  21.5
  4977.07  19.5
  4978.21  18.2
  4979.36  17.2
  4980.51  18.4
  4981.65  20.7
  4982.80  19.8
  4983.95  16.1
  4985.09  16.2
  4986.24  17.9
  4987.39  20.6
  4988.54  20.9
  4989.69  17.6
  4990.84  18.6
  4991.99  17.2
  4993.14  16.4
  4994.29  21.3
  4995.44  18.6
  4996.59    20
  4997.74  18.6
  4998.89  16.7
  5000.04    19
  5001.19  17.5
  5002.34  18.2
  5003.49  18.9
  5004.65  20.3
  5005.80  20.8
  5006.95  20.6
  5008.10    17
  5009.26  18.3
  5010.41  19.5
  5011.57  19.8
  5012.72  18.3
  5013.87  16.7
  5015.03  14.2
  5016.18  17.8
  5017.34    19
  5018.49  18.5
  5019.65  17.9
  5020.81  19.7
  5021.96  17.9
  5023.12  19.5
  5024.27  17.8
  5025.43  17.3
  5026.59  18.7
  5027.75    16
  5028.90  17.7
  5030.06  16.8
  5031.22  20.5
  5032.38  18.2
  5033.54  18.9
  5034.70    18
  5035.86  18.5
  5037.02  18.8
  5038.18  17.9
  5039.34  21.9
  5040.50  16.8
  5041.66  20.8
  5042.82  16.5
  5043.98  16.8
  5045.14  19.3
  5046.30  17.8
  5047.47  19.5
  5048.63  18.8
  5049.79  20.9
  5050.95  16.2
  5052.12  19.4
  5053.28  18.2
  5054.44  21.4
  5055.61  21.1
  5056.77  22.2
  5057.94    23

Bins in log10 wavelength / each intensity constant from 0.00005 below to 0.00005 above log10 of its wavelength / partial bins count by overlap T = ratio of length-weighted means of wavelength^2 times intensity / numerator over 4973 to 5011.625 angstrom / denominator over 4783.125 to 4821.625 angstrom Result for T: 1.1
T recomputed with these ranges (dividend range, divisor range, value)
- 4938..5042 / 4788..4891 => 1.07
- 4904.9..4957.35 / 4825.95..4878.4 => 1.07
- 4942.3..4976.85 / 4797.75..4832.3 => 1.10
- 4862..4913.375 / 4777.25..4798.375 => 1.03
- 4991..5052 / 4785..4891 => 1.07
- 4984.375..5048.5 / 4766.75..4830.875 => 1.09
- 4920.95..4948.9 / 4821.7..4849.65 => 1.08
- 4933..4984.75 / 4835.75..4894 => 1.07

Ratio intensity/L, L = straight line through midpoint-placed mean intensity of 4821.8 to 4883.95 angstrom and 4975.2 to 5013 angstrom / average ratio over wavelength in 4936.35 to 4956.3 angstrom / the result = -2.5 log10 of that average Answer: -0.08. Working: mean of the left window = 18.7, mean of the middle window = 20.2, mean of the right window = 18.8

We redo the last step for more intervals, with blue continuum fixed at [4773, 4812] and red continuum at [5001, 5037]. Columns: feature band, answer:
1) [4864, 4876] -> 0.01 mag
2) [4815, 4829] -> -0.06 mag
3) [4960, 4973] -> 0.04 mag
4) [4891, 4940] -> -0.03 mag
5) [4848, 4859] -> -0.05 mag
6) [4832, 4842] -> 0.05 mag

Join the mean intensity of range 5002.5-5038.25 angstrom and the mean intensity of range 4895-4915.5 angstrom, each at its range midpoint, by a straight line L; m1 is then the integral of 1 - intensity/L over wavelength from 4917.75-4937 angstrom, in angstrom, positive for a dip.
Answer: -0.3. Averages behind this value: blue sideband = 18.7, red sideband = 18.4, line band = 18.9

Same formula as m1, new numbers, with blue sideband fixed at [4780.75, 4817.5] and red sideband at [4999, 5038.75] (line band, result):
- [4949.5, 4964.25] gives -1.2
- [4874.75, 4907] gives -1.4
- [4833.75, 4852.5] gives -0.3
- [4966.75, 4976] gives 0.3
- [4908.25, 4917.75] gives 0.1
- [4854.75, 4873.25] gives 0.5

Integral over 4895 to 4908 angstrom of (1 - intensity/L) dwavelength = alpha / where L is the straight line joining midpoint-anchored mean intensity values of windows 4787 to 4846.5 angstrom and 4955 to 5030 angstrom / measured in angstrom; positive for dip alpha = -0.5 angstrom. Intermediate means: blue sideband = 18.6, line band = 19.3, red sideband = 18.5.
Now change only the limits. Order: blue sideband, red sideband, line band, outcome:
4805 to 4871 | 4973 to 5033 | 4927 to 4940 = -0.7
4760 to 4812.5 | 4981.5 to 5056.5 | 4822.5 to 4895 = -0.8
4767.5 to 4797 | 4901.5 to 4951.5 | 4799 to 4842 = 0.1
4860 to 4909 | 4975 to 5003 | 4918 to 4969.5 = -2.2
